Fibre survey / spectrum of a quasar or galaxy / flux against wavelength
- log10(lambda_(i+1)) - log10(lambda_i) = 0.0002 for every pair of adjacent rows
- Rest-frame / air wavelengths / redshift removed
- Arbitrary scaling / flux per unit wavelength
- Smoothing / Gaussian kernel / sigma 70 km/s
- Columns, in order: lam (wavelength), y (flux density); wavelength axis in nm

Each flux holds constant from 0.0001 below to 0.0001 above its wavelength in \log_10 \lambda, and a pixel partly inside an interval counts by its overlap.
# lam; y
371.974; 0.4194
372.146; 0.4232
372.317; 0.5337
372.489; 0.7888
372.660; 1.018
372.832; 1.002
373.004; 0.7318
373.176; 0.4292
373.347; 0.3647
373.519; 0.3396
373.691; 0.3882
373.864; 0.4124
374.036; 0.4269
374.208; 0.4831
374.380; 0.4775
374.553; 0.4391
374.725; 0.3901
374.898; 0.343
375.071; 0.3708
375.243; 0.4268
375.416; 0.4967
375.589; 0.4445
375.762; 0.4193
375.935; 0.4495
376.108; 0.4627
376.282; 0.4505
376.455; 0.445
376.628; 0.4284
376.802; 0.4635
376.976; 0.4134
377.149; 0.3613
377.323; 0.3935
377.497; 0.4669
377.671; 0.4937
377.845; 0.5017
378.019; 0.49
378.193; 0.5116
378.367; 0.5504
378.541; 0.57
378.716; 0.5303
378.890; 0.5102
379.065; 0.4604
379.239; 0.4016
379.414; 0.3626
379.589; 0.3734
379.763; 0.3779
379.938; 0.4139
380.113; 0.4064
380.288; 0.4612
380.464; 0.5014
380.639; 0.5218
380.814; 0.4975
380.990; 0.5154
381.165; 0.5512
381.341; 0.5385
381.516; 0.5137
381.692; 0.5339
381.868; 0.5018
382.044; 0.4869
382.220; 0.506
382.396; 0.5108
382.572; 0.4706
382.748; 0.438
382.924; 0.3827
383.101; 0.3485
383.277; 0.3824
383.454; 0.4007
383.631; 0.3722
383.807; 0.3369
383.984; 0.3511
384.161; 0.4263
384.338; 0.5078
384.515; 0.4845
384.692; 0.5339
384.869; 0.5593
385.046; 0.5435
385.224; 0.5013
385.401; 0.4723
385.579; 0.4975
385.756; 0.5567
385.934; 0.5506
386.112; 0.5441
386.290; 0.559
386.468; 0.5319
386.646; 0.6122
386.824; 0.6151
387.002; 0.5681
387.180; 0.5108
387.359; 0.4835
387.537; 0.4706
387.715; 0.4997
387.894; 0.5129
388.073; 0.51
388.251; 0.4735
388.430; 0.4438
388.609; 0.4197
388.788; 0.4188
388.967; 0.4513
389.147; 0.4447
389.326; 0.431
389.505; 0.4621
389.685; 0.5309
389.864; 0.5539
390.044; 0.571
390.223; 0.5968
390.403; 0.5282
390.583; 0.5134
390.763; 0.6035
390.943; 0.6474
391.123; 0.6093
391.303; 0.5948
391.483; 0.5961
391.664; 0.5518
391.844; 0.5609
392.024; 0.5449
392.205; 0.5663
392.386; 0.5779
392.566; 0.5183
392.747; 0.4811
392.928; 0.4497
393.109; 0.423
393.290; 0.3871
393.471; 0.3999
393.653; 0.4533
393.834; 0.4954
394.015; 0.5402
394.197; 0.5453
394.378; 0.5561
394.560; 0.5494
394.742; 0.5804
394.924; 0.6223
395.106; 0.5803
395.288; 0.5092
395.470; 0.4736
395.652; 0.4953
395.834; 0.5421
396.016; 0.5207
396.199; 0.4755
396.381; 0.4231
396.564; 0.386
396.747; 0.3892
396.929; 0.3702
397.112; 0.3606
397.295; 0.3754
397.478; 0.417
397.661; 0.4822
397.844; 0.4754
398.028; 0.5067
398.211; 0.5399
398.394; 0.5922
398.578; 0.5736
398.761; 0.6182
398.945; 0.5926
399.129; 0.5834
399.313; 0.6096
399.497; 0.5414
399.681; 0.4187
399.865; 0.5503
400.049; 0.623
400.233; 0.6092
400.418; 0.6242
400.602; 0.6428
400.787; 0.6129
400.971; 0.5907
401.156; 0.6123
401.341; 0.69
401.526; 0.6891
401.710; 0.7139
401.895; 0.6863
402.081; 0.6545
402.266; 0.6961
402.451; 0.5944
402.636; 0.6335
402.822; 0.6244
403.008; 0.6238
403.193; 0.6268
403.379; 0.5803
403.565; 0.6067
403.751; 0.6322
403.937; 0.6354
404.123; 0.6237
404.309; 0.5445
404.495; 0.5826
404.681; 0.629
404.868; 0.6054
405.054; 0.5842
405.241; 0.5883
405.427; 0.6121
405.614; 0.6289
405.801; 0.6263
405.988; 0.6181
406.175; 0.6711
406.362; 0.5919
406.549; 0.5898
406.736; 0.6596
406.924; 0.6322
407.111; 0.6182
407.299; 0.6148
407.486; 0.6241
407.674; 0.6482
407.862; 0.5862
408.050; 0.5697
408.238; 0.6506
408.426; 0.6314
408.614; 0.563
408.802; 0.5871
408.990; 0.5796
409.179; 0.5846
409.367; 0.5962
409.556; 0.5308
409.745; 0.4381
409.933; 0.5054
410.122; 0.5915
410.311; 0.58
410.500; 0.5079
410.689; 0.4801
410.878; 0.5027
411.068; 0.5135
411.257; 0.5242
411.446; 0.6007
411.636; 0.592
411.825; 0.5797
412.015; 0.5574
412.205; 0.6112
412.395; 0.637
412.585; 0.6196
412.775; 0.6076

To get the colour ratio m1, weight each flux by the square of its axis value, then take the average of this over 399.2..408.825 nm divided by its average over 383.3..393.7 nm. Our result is 1.32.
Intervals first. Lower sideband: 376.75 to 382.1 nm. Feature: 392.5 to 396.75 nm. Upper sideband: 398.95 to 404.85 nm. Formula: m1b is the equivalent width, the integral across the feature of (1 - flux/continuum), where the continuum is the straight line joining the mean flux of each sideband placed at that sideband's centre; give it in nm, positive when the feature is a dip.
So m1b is 0.57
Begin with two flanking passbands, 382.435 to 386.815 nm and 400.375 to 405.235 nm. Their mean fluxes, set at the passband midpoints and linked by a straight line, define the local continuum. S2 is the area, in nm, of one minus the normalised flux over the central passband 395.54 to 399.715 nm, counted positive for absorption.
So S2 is 0.667 nm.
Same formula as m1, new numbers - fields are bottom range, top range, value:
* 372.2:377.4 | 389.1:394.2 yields 1.18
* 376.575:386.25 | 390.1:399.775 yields 1.18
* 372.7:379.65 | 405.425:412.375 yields 1.48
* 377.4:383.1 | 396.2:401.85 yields 1.25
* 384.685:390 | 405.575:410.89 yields 1.28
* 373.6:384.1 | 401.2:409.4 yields 1.58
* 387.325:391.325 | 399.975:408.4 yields 1.32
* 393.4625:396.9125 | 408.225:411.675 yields 1.19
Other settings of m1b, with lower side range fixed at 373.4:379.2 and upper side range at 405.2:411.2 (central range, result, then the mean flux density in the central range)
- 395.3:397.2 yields 0.309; 0.447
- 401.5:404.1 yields -0.369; 0.641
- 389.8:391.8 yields -0.269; 0.579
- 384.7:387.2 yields -0.284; 0.545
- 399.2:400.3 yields -0.019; 0.558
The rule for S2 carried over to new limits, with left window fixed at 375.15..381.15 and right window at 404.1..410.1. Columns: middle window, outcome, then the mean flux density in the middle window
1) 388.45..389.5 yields 0.15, 0.436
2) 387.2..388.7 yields 0.08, 0.478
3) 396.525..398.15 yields 0.38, 0.421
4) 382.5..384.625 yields 0.33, 0.409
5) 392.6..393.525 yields 0.17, 0.435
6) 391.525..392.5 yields -0.07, 0.561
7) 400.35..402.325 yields -0.30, 0.656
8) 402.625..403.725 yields -0.07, 0.615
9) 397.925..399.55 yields -0.05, 0.573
